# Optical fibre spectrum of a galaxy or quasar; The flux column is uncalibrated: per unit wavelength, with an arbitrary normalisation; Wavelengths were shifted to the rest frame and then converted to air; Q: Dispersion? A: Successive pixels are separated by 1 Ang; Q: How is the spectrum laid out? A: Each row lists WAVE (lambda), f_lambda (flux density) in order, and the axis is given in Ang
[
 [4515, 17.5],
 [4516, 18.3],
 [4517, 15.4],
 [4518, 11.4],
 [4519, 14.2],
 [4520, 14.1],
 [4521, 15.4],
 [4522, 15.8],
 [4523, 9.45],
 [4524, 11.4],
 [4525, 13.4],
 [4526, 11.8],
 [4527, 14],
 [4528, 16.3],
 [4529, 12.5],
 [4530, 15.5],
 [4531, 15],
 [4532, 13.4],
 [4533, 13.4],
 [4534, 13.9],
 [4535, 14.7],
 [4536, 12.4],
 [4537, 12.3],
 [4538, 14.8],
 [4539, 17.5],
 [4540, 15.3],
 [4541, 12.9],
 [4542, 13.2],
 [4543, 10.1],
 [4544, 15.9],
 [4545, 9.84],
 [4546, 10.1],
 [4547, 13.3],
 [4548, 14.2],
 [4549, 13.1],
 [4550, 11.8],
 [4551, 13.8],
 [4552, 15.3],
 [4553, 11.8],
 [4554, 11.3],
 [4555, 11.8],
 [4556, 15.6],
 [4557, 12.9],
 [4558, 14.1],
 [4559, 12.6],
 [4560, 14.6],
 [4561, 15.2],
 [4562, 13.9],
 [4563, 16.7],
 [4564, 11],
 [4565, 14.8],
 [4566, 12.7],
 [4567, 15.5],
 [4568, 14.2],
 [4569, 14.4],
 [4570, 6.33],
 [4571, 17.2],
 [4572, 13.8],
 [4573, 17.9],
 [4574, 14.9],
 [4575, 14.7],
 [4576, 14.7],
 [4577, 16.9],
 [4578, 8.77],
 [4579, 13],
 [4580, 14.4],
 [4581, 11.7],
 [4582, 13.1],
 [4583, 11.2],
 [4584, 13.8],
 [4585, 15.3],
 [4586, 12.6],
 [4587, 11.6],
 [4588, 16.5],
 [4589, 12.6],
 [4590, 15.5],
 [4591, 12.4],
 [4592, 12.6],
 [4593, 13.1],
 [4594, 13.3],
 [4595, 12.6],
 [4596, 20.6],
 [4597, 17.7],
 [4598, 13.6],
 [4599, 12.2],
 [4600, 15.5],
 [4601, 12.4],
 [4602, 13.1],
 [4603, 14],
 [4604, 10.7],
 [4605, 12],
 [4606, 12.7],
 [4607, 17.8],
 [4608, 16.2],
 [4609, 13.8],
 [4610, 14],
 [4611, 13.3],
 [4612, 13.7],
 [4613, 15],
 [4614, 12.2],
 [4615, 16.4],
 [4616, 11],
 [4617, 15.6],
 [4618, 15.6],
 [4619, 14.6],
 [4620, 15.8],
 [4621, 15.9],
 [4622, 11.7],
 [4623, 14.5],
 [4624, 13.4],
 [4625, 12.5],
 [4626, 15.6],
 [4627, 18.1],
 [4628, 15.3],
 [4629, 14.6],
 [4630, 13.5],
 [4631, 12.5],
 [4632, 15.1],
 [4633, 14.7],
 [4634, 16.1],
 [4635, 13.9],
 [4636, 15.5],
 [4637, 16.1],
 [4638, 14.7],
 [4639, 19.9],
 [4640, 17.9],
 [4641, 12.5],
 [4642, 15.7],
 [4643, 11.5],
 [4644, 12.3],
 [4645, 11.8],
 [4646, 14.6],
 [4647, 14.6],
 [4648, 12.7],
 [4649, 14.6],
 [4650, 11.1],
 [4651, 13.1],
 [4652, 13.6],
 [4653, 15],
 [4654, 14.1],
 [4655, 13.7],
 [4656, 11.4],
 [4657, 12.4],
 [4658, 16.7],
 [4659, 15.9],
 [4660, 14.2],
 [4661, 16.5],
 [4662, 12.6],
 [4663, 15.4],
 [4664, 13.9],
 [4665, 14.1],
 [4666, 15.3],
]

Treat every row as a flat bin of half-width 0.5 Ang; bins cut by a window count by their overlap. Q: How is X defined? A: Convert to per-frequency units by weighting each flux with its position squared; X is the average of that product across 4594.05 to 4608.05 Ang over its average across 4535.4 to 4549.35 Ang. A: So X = 1.1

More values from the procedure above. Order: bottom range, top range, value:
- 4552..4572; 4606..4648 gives 1.11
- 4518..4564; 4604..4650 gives 1.11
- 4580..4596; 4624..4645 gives 1.12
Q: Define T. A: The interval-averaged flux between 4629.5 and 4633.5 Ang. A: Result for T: 13.9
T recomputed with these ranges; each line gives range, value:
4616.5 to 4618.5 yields 15.6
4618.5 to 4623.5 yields 14.5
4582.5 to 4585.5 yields 13.4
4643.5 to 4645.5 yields 12.1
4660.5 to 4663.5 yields 14.8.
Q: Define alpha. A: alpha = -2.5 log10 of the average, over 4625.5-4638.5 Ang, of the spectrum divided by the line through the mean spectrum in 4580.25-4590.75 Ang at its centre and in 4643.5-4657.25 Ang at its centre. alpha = -0.14 mag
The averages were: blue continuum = 13.4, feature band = 15.1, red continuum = 13.2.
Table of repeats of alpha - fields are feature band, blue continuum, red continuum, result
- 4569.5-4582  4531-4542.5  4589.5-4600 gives 0.05 mag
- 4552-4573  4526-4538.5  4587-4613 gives 0.02 mag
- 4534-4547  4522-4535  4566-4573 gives 0.02 mag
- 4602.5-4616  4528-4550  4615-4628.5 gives 0.05 mag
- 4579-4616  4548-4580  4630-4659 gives 0.01 mag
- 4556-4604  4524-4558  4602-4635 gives 0.00 mag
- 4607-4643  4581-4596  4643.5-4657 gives -0.11 mag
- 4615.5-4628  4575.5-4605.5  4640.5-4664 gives -0.07 mag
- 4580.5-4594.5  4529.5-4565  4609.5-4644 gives 0.07 mag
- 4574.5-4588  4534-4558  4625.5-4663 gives 0.03 mag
